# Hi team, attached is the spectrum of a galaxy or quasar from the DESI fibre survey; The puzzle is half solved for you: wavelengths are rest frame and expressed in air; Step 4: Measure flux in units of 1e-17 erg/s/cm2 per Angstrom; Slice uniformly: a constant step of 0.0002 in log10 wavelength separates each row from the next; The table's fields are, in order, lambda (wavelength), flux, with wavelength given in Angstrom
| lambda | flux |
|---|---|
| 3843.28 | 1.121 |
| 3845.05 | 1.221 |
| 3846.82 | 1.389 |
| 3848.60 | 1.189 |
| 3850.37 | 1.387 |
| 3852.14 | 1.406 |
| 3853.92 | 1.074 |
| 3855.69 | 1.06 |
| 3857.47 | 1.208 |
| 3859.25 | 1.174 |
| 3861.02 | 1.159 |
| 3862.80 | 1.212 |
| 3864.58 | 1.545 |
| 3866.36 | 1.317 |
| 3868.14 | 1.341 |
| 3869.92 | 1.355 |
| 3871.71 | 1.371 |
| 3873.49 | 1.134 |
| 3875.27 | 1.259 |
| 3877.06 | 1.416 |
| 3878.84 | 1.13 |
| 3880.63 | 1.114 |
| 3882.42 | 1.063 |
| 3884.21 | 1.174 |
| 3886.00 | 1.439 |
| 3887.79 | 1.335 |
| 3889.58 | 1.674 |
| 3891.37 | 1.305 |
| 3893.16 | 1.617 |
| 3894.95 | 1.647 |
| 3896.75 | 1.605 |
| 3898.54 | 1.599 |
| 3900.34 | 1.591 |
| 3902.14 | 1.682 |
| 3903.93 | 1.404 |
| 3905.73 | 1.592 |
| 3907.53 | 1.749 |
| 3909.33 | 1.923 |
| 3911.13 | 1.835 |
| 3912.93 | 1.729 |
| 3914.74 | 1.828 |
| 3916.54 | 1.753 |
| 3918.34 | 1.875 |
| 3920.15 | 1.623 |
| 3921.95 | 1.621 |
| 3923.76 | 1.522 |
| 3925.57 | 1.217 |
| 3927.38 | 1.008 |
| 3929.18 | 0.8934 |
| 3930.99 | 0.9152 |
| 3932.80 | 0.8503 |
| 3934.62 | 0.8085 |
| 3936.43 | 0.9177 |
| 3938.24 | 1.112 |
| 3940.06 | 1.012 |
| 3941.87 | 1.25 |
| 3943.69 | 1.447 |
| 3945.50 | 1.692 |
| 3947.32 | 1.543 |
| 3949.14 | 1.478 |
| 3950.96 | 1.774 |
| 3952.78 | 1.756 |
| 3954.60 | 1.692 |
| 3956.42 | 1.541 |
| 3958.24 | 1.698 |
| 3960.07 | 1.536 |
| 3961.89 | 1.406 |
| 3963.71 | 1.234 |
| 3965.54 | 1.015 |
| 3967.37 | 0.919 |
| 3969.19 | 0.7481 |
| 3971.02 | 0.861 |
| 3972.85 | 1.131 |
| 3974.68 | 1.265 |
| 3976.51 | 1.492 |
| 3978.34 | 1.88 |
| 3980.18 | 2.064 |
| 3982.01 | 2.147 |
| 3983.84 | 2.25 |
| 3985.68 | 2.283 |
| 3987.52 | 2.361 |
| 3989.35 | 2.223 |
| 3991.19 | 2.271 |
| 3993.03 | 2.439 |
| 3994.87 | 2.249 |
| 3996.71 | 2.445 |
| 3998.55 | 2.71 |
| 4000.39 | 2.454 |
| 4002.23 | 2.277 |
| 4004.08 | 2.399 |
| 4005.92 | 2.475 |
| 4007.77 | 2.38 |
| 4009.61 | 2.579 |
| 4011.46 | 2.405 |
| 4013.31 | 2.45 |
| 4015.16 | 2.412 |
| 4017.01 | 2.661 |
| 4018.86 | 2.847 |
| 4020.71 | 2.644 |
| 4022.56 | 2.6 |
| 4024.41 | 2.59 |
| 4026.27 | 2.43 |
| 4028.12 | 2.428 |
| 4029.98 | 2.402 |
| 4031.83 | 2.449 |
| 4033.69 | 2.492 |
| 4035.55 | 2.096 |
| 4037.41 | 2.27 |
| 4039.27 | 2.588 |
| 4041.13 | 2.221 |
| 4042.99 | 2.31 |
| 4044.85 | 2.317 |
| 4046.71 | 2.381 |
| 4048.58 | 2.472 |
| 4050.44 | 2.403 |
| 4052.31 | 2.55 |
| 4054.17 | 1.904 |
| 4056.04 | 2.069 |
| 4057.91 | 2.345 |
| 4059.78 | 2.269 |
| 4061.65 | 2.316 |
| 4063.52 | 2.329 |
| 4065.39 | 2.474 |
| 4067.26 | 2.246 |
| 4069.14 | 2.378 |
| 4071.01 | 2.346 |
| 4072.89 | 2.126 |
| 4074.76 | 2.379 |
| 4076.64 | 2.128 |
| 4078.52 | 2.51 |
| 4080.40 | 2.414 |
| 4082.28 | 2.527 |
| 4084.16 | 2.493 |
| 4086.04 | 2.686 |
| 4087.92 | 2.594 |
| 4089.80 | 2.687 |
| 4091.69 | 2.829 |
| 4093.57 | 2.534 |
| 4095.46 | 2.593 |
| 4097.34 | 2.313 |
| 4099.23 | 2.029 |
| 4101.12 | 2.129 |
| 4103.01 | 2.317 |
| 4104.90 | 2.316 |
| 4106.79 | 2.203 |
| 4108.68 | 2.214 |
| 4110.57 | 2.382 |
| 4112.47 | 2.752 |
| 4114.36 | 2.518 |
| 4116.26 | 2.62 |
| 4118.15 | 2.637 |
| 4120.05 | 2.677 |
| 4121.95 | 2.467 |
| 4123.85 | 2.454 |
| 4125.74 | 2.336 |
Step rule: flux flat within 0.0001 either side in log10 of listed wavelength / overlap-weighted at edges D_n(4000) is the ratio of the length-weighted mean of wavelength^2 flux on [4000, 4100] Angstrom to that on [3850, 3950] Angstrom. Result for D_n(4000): 1.9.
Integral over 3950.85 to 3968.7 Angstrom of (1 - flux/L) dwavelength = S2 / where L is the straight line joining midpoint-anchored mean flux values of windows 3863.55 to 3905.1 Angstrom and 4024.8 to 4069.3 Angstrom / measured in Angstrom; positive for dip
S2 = 3.9 Angstrom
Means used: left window 1.4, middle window 1.43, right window 2.34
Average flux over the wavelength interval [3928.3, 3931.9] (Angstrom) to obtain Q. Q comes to 0.904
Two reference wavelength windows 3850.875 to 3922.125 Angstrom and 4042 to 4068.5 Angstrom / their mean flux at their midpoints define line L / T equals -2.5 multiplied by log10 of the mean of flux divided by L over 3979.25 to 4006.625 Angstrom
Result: -0.17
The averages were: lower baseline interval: 1.45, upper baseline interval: 2.31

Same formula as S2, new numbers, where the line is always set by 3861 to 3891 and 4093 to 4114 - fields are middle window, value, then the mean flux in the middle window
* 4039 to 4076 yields -3.17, 2.32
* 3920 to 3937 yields 4.60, 1.12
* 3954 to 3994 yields 2.31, 1.66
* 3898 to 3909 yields -1.48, 1.62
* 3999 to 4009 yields -2.80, 2.42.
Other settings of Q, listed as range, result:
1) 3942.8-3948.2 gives 1.56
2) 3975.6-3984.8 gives 1.97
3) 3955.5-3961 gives 1.59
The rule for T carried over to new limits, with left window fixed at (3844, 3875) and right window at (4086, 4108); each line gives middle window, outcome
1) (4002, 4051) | -0.18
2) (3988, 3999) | -0.23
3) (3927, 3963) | 0.27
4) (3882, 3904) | -0.04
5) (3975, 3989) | -0.10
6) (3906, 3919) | -0.18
